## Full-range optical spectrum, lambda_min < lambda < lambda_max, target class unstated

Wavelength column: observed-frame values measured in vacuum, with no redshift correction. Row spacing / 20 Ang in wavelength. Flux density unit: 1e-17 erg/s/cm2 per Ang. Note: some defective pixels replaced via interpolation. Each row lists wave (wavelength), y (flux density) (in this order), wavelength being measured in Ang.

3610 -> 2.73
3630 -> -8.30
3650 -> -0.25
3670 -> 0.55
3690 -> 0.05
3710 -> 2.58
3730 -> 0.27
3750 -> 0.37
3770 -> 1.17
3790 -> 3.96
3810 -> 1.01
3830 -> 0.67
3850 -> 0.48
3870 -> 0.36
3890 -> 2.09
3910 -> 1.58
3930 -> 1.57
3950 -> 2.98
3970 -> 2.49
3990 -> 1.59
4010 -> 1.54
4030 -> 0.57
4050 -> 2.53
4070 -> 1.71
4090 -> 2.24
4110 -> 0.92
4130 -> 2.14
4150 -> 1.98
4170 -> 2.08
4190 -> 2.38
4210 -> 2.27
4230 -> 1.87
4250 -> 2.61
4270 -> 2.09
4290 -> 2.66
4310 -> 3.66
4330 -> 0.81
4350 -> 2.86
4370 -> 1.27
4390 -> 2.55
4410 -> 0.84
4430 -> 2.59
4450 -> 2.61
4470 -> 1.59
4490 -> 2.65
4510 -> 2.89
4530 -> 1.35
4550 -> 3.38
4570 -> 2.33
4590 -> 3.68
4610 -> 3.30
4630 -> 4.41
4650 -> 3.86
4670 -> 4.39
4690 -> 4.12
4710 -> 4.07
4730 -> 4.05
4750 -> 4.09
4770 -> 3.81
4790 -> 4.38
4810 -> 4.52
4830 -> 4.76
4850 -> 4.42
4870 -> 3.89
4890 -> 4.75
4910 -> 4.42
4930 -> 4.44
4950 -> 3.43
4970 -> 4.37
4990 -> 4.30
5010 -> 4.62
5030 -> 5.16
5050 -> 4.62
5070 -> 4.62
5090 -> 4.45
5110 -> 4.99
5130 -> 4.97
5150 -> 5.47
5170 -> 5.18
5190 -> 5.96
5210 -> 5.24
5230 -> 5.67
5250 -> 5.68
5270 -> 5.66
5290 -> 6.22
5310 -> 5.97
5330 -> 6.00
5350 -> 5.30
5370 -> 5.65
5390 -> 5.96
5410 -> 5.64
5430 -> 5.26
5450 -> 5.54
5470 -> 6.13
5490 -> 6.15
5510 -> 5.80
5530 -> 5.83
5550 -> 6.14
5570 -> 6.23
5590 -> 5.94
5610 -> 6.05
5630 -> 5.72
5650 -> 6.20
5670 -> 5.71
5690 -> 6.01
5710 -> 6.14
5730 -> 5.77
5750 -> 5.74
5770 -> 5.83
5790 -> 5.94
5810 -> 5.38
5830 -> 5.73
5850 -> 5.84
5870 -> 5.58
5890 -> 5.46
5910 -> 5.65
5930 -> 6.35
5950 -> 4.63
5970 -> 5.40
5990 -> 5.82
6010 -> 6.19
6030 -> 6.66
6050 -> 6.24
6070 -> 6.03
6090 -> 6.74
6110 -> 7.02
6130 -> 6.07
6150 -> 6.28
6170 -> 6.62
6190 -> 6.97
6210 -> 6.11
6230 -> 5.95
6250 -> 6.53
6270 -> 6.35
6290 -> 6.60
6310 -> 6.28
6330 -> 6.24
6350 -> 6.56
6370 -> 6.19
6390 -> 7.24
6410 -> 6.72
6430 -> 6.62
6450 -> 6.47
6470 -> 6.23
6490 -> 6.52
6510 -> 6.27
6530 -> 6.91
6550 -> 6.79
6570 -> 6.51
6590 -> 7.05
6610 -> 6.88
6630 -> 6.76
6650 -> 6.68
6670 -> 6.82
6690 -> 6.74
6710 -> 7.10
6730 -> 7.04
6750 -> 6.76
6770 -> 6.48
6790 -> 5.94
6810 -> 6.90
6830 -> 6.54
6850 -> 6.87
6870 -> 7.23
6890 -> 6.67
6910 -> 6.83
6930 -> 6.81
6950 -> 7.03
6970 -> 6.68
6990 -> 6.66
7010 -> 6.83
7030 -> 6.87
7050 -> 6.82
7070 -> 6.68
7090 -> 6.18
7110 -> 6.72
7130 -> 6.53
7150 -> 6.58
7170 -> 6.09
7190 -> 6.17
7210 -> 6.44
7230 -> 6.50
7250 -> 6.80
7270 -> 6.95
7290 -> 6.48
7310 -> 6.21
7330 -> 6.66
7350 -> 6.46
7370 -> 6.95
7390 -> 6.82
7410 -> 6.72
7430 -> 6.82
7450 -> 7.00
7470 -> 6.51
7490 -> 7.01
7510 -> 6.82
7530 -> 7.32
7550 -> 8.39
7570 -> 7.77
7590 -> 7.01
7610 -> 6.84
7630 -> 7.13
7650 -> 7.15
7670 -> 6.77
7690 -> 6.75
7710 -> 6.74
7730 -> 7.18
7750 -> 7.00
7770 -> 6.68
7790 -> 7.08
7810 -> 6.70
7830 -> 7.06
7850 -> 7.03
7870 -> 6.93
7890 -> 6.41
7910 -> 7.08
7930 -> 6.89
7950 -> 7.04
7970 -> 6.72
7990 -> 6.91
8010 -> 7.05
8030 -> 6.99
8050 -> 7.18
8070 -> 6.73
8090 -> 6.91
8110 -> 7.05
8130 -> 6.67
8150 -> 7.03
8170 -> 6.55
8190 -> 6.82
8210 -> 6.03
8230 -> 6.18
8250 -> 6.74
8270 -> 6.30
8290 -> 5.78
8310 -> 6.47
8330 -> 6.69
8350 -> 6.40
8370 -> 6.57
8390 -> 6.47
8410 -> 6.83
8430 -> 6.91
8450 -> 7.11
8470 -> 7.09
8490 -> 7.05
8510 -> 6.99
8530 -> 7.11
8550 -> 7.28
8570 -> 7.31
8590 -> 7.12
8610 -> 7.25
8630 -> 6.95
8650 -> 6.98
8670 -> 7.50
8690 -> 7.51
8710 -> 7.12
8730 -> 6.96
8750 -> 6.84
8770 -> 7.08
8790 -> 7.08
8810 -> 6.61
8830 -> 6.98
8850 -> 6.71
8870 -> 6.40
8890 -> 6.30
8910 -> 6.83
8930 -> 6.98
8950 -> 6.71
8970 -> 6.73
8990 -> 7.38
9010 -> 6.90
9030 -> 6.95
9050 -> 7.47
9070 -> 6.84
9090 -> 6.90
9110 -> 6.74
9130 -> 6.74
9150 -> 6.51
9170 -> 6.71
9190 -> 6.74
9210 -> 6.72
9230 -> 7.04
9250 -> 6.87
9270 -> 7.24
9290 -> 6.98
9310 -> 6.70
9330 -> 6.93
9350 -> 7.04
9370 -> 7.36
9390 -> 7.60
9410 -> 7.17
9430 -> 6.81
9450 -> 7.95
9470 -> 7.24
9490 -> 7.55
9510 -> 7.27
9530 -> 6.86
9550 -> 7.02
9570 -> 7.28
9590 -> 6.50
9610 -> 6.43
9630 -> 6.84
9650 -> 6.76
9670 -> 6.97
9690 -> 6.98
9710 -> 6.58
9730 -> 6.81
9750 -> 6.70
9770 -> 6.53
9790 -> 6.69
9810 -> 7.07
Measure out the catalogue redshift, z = 0.150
